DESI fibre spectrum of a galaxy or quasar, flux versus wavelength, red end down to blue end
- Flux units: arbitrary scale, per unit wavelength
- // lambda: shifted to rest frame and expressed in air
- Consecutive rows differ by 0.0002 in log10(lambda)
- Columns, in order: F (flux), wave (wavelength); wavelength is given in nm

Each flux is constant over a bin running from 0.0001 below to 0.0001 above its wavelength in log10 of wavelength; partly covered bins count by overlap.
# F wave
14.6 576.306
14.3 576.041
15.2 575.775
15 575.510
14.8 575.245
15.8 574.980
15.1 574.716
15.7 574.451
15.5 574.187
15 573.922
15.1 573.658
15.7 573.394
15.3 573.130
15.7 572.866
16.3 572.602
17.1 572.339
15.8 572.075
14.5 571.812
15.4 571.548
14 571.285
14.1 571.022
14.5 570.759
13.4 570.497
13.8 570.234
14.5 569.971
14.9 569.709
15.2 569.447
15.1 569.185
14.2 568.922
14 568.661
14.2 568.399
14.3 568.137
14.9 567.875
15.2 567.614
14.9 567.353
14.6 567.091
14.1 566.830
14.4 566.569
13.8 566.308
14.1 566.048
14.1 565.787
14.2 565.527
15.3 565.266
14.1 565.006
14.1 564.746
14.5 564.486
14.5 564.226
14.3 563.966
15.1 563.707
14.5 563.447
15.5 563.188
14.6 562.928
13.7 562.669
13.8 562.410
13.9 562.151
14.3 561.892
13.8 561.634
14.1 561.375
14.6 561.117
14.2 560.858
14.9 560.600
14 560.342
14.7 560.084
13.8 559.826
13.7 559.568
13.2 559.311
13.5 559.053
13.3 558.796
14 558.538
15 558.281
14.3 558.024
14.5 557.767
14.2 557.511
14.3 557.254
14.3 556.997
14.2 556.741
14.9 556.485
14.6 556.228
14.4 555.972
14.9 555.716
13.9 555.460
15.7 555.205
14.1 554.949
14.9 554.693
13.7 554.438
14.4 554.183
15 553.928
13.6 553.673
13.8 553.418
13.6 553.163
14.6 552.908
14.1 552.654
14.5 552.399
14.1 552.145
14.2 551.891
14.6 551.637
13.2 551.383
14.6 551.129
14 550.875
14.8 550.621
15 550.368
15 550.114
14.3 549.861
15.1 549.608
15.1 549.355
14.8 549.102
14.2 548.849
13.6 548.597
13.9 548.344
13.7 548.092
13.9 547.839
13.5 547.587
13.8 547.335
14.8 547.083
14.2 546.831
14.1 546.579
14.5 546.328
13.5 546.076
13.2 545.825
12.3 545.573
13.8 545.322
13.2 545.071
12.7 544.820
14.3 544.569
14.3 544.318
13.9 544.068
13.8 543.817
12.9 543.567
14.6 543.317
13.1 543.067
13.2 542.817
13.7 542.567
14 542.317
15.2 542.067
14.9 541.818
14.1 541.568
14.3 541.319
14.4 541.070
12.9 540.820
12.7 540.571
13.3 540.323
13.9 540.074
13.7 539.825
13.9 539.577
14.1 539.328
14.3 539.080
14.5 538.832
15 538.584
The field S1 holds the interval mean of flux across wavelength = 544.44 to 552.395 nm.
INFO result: 14.1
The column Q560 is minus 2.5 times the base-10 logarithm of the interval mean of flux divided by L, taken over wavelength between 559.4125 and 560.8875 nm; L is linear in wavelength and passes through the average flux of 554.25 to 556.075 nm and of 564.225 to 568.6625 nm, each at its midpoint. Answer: 0.02 mag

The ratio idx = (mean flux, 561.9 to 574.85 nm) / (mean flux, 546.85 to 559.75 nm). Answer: 1.0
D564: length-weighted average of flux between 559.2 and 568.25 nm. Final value 14.3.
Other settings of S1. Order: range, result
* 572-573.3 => 16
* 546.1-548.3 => 14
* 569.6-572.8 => 14.9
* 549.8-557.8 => 14.4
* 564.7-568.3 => 14.4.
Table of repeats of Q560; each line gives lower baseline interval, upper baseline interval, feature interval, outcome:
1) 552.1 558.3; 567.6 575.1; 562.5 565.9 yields 0.02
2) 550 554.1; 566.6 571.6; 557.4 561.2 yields 0.02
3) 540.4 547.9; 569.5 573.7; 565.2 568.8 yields 0.03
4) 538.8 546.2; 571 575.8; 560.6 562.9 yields 0.05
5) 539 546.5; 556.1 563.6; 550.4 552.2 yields -0.02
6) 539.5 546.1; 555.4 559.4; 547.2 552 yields -0.03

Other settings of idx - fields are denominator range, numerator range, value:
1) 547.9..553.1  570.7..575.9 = 1.07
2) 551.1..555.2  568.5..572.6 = 1.04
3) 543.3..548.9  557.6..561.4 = 1.03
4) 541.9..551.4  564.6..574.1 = 1.05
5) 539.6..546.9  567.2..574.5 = 1.09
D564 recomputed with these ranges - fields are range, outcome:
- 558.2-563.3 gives 14.1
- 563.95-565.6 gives 14.4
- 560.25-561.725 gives 14.3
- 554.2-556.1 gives 14.5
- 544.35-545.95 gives 13.3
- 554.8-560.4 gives 14.3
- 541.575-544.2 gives 13.9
